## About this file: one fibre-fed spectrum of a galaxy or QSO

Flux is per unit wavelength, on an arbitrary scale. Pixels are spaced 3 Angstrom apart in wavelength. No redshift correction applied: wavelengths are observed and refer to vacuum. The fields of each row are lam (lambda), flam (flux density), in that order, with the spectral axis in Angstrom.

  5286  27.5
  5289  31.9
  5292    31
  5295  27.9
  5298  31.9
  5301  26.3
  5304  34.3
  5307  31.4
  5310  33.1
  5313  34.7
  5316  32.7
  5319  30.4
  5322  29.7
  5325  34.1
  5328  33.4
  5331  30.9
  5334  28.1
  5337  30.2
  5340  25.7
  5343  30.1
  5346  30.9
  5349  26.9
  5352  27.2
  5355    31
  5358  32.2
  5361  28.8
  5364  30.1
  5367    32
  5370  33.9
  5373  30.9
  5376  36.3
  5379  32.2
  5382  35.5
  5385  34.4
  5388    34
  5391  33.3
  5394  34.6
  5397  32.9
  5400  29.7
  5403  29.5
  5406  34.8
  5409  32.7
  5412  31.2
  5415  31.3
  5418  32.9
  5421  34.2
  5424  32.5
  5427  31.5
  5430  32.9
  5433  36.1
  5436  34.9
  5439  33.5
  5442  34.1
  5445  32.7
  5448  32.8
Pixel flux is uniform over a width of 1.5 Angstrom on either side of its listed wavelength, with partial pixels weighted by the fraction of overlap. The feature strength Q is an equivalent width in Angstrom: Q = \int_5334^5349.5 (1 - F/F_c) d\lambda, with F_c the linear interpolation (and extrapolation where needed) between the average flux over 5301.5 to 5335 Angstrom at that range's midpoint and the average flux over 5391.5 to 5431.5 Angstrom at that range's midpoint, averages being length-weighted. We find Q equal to 1.6 Angstrom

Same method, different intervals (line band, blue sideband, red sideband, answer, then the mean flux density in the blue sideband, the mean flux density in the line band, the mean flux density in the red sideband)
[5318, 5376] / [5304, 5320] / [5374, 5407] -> 4.36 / 32.7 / 30.5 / 33.3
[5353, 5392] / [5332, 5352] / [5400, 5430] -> -3.20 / 28.6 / 32.6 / 32.2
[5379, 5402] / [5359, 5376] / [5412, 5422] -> -0.93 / 31.6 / 33.3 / 32.5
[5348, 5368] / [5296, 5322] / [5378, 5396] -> 2.04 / 31.7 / 29.8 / 34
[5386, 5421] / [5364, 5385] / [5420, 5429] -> 0.40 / 33.3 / 32.5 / 32.7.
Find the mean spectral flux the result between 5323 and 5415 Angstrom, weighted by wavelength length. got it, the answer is 31.6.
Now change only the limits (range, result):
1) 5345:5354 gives 28.3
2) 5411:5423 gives 32.5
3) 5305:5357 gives 30.7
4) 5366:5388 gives 33.7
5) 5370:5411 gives 33.1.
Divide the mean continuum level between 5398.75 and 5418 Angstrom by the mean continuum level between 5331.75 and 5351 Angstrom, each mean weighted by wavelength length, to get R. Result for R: 1.10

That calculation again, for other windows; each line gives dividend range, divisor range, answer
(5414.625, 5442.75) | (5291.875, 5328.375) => 1.06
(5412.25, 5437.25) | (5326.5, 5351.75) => 1.13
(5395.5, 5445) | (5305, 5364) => 1.07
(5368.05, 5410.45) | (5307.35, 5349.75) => 1.08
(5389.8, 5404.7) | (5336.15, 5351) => 1.12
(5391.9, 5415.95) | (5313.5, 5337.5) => 1.02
